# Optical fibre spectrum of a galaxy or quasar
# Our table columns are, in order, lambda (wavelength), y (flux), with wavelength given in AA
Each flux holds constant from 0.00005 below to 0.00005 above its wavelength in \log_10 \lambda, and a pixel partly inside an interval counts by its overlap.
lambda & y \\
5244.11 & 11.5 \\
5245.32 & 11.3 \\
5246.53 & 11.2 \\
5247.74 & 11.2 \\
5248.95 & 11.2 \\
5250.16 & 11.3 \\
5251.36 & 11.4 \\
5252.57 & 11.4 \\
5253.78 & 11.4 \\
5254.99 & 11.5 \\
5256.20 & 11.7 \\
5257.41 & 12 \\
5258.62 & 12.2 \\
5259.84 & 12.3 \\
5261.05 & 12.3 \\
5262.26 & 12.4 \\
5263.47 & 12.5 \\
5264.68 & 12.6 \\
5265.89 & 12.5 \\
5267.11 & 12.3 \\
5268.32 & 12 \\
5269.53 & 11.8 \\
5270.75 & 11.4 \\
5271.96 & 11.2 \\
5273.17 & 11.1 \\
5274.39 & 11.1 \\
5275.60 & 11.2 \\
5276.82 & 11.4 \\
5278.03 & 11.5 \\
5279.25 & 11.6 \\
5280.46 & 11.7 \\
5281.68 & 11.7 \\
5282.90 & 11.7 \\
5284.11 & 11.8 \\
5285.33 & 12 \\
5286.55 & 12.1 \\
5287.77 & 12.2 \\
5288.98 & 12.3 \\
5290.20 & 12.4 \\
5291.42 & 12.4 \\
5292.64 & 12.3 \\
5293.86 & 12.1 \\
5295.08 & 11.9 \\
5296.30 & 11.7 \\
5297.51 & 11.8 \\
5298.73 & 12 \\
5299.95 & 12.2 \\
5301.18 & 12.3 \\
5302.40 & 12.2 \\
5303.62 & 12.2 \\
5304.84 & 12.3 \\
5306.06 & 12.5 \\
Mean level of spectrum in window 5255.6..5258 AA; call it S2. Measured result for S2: 11.9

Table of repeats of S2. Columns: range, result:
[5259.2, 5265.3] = 12.4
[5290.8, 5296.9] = 12.1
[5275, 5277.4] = 11.3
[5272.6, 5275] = 11.1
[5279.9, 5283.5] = 11.7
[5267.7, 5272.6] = 11.6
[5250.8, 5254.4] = 11.4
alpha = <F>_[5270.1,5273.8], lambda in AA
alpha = 11.2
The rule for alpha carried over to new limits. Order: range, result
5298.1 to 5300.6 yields 12.1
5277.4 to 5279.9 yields 11.6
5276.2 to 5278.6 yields 11.4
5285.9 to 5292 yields 12.3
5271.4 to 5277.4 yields 11.2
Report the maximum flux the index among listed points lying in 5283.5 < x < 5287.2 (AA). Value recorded 12.1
